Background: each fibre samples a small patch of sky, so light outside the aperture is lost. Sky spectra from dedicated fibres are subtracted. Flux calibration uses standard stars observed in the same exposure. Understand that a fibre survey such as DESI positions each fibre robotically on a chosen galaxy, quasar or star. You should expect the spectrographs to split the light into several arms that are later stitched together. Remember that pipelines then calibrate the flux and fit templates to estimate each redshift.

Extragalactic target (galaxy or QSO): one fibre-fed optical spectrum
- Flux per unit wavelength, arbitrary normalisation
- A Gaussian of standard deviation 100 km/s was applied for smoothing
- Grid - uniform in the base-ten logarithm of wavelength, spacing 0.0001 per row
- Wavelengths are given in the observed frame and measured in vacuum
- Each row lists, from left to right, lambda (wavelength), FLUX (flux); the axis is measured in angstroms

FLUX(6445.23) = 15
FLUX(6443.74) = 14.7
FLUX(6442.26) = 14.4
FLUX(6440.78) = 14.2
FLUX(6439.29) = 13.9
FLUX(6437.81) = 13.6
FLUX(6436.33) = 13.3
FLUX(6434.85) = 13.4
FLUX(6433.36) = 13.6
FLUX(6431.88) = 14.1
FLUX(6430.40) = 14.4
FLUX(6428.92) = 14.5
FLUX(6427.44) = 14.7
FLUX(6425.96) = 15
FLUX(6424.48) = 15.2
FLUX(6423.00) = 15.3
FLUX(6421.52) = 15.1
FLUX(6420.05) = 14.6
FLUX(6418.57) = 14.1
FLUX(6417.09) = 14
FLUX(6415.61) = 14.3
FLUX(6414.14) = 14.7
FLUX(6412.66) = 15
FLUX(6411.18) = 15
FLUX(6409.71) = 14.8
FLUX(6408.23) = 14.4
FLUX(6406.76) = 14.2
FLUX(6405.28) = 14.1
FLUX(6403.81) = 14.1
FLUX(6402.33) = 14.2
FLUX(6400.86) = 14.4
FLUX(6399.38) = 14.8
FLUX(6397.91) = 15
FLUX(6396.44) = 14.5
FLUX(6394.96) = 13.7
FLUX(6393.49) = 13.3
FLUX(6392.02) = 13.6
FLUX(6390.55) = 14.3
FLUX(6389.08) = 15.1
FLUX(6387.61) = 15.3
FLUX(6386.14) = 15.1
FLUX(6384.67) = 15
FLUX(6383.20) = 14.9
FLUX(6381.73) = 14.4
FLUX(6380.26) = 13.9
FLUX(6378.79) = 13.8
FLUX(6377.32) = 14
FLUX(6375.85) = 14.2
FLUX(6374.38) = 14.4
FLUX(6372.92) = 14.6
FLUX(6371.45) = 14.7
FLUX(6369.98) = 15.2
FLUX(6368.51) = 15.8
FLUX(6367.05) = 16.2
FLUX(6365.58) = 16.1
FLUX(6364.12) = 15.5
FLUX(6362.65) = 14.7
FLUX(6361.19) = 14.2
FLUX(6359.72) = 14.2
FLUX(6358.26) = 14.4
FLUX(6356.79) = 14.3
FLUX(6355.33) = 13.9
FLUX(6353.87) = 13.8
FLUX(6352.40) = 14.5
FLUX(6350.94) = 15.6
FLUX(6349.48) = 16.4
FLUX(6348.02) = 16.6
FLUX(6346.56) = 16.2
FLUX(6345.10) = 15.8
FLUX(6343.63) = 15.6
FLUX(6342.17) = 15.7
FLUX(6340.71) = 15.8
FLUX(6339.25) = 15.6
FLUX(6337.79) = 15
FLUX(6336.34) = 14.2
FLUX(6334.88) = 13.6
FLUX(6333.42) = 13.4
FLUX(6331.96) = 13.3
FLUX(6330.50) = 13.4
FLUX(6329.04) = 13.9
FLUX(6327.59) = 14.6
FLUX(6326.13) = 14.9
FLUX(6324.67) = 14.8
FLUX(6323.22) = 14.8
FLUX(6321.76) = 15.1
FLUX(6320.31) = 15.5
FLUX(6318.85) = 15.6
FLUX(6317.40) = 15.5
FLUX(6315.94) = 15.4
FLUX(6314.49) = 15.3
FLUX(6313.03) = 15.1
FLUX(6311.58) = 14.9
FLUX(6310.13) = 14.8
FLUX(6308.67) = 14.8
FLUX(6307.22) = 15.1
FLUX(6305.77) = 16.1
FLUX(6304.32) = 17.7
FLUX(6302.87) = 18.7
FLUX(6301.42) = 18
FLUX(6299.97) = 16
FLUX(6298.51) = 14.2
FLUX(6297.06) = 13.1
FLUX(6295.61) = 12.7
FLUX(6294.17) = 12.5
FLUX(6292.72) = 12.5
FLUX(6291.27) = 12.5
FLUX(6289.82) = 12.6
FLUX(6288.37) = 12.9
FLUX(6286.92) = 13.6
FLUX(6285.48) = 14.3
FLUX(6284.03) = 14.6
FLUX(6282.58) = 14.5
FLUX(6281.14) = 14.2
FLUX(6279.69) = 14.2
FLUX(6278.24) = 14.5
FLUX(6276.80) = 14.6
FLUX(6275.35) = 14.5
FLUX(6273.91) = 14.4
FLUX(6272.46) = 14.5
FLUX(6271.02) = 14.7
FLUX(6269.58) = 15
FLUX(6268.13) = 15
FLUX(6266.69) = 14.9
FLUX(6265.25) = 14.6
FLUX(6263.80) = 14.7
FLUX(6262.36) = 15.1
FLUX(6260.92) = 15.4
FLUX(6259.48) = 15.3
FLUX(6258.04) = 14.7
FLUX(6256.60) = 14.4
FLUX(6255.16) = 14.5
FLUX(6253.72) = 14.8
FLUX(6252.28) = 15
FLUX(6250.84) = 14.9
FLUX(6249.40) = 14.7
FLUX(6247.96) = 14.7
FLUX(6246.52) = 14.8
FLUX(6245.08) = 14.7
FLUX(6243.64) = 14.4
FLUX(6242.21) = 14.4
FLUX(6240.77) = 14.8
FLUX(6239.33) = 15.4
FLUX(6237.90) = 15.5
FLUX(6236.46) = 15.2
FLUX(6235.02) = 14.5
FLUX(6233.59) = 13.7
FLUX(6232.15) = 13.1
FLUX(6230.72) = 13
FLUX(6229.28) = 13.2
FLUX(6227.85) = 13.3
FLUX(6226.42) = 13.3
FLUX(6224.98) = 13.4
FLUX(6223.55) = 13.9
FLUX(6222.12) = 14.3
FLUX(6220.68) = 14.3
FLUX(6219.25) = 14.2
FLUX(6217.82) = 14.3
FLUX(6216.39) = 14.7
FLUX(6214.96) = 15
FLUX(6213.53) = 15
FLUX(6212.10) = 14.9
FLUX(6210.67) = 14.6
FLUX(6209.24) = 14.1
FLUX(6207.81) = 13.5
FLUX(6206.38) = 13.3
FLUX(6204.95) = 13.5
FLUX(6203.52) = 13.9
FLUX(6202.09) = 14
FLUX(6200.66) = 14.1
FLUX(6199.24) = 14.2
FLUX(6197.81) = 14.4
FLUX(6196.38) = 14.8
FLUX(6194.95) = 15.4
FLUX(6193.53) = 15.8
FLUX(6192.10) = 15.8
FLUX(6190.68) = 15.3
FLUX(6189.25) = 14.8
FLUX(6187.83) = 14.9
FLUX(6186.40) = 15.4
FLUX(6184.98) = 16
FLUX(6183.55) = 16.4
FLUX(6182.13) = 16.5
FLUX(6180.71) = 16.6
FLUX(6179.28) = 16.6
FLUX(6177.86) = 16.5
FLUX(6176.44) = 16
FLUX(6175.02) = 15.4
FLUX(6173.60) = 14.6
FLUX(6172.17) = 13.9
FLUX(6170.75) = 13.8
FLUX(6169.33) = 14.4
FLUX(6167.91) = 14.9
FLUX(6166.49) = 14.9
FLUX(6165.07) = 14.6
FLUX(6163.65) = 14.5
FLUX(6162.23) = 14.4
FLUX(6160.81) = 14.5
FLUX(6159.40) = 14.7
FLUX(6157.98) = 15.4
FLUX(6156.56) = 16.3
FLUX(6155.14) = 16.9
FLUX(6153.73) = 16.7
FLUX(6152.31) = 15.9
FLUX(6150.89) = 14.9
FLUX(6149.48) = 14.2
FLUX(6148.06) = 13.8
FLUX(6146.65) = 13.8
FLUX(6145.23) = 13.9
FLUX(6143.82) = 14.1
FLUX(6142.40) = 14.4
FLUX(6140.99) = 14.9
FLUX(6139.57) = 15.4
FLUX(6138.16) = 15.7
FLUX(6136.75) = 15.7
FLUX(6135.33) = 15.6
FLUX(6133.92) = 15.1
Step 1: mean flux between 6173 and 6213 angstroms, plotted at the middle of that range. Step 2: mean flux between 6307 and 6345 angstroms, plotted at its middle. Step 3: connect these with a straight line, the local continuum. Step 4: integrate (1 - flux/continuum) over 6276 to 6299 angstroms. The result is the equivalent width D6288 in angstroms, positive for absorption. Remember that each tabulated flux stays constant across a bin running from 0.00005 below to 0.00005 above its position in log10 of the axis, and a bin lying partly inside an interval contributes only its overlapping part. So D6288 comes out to 2.0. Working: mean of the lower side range 15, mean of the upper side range 14.8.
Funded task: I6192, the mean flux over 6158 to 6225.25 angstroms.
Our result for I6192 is 14.8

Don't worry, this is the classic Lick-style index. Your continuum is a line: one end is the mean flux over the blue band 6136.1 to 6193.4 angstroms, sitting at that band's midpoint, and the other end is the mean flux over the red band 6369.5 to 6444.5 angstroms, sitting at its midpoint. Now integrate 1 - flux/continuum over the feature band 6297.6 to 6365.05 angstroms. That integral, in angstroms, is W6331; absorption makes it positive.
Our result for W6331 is -2.2 angstroms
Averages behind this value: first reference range 15.2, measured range 15.1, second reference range 14.4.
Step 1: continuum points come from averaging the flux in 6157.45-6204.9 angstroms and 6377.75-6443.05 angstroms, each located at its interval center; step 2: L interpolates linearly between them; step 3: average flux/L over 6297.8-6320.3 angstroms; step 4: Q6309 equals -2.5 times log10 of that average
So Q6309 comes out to -0.079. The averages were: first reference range 15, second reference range 14.4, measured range 15.8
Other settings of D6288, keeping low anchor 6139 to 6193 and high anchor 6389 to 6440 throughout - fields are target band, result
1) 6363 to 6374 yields -0.7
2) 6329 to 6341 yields 0.3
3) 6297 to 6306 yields -1.1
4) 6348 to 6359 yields -0.2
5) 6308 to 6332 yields -0.3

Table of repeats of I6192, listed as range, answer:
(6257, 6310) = 14.6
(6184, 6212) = 14.6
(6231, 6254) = 14.6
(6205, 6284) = 14.4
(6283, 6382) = 14.8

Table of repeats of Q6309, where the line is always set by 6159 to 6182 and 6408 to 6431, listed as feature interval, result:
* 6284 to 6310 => 0.02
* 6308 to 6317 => -0.01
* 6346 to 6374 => -0.02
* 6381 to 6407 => 0.02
